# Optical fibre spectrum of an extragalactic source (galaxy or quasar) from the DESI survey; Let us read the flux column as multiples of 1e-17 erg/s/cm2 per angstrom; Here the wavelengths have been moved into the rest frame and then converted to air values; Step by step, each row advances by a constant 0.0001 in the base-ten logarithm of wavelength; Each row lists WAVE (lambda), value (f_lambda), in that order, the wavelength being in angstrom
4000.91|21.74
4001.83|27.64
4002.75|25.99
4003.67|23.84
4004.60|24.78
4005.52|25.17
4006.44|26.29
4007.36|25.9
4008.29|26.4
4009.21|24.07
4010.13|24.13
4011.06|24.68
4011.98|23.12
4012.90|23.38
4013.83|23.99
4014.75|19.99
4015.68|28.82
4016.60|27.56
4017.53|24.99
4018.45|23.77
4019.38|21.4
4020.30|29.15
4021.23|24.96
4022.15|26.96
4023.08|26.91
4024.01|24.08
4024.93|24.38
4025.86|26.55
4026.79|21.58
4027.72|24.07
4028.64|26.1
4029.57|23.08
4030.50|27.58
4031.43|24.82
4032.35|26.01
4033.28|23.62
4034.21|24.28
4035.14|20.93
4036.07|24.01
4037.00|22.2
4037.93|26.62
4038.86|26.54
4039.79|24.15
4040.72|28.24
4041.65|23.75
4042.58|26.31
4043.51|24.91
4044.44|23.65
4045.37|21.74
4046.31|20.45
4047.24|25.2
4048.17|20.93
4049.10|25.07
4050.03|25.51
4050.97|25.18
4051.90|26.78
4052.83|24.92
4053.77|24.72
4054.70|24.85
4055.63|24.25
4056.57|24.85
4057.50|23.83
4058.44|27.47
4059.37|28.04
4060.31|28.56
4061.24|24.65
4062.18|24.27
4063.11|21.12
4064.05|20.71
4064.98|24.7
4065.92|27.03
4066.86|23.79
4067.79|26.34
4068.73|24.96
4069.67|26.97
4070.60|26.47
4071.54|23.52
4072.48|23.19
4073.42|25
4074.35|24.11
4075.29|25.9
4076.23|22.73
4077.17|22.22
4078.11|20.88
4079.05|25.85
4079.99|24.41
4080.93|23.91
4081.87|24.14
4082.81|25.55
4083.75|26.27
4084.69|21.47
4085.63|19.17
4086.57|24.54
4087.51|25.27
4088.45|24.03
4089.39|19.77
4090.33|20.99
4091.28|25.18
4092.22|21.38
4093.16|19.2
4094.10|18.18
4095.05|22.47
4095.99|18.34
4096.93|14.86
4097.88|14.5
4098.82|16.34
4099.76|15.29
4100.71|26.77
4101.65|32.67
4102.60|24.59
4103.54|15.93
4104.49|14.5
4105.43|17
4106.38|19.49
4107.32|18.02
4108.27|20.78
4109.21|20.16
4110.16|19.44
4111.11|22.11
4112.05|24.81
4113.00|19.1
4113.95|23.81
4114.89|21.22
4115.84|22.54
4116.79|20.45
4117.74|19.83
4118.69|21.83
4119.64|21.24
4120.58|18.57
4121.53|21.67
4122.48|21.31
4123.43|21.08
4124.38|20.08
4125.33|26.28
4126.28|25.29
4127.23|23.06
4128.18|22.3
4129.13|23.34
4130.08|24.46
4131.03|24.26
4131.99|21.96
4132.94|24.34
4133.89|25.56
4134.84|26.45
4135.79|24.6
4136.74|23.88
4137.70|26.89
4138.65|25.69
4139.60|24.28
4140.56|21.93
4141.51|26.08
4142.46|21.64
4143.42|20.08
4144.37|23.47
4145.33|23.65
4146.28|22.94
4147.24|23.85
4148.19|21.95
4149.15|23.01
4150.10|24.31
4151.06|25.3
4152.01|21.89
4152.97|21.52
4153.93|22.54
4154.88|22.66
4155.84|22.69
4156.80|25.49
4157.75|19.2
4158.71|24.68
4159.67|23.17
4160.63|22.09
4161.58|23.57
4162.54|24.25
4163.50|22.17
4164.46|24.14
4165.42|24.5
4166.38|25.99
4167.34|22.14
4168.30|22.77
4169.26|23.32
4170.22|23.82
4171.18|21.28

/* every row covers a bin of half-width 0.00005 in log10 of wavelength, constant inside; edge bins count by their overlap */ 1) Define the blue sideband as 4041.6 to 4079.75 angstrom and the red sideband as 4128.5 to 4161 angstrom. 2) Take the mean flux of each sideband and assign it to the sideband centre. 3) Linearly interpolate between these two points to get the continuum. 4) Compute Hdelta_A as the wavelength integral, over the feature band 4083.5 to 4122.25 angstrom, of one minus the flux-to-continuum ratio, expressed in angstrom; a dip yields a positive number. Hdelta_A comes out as 5.21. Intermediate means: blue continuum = 24.5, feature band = 20.8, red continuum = 23.5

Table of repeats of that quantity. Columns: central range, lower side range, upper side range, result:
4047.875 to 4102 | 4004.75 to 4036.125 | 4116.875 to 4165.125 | 1.24 angstrom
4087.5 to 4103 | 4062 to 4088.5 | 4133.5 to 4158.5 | 1.88 angstrom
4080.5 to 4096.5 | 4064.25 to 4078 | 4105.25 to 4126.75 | 0.67 angstrom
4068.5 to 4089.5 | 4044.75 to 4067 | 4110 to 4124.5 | -0.62 angstrom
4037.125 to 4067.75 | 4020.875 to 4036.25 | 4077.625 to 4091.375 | -0.80 angstrom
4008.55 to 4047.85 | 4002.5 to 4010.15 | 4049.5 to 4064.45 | 0.84 angstrom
